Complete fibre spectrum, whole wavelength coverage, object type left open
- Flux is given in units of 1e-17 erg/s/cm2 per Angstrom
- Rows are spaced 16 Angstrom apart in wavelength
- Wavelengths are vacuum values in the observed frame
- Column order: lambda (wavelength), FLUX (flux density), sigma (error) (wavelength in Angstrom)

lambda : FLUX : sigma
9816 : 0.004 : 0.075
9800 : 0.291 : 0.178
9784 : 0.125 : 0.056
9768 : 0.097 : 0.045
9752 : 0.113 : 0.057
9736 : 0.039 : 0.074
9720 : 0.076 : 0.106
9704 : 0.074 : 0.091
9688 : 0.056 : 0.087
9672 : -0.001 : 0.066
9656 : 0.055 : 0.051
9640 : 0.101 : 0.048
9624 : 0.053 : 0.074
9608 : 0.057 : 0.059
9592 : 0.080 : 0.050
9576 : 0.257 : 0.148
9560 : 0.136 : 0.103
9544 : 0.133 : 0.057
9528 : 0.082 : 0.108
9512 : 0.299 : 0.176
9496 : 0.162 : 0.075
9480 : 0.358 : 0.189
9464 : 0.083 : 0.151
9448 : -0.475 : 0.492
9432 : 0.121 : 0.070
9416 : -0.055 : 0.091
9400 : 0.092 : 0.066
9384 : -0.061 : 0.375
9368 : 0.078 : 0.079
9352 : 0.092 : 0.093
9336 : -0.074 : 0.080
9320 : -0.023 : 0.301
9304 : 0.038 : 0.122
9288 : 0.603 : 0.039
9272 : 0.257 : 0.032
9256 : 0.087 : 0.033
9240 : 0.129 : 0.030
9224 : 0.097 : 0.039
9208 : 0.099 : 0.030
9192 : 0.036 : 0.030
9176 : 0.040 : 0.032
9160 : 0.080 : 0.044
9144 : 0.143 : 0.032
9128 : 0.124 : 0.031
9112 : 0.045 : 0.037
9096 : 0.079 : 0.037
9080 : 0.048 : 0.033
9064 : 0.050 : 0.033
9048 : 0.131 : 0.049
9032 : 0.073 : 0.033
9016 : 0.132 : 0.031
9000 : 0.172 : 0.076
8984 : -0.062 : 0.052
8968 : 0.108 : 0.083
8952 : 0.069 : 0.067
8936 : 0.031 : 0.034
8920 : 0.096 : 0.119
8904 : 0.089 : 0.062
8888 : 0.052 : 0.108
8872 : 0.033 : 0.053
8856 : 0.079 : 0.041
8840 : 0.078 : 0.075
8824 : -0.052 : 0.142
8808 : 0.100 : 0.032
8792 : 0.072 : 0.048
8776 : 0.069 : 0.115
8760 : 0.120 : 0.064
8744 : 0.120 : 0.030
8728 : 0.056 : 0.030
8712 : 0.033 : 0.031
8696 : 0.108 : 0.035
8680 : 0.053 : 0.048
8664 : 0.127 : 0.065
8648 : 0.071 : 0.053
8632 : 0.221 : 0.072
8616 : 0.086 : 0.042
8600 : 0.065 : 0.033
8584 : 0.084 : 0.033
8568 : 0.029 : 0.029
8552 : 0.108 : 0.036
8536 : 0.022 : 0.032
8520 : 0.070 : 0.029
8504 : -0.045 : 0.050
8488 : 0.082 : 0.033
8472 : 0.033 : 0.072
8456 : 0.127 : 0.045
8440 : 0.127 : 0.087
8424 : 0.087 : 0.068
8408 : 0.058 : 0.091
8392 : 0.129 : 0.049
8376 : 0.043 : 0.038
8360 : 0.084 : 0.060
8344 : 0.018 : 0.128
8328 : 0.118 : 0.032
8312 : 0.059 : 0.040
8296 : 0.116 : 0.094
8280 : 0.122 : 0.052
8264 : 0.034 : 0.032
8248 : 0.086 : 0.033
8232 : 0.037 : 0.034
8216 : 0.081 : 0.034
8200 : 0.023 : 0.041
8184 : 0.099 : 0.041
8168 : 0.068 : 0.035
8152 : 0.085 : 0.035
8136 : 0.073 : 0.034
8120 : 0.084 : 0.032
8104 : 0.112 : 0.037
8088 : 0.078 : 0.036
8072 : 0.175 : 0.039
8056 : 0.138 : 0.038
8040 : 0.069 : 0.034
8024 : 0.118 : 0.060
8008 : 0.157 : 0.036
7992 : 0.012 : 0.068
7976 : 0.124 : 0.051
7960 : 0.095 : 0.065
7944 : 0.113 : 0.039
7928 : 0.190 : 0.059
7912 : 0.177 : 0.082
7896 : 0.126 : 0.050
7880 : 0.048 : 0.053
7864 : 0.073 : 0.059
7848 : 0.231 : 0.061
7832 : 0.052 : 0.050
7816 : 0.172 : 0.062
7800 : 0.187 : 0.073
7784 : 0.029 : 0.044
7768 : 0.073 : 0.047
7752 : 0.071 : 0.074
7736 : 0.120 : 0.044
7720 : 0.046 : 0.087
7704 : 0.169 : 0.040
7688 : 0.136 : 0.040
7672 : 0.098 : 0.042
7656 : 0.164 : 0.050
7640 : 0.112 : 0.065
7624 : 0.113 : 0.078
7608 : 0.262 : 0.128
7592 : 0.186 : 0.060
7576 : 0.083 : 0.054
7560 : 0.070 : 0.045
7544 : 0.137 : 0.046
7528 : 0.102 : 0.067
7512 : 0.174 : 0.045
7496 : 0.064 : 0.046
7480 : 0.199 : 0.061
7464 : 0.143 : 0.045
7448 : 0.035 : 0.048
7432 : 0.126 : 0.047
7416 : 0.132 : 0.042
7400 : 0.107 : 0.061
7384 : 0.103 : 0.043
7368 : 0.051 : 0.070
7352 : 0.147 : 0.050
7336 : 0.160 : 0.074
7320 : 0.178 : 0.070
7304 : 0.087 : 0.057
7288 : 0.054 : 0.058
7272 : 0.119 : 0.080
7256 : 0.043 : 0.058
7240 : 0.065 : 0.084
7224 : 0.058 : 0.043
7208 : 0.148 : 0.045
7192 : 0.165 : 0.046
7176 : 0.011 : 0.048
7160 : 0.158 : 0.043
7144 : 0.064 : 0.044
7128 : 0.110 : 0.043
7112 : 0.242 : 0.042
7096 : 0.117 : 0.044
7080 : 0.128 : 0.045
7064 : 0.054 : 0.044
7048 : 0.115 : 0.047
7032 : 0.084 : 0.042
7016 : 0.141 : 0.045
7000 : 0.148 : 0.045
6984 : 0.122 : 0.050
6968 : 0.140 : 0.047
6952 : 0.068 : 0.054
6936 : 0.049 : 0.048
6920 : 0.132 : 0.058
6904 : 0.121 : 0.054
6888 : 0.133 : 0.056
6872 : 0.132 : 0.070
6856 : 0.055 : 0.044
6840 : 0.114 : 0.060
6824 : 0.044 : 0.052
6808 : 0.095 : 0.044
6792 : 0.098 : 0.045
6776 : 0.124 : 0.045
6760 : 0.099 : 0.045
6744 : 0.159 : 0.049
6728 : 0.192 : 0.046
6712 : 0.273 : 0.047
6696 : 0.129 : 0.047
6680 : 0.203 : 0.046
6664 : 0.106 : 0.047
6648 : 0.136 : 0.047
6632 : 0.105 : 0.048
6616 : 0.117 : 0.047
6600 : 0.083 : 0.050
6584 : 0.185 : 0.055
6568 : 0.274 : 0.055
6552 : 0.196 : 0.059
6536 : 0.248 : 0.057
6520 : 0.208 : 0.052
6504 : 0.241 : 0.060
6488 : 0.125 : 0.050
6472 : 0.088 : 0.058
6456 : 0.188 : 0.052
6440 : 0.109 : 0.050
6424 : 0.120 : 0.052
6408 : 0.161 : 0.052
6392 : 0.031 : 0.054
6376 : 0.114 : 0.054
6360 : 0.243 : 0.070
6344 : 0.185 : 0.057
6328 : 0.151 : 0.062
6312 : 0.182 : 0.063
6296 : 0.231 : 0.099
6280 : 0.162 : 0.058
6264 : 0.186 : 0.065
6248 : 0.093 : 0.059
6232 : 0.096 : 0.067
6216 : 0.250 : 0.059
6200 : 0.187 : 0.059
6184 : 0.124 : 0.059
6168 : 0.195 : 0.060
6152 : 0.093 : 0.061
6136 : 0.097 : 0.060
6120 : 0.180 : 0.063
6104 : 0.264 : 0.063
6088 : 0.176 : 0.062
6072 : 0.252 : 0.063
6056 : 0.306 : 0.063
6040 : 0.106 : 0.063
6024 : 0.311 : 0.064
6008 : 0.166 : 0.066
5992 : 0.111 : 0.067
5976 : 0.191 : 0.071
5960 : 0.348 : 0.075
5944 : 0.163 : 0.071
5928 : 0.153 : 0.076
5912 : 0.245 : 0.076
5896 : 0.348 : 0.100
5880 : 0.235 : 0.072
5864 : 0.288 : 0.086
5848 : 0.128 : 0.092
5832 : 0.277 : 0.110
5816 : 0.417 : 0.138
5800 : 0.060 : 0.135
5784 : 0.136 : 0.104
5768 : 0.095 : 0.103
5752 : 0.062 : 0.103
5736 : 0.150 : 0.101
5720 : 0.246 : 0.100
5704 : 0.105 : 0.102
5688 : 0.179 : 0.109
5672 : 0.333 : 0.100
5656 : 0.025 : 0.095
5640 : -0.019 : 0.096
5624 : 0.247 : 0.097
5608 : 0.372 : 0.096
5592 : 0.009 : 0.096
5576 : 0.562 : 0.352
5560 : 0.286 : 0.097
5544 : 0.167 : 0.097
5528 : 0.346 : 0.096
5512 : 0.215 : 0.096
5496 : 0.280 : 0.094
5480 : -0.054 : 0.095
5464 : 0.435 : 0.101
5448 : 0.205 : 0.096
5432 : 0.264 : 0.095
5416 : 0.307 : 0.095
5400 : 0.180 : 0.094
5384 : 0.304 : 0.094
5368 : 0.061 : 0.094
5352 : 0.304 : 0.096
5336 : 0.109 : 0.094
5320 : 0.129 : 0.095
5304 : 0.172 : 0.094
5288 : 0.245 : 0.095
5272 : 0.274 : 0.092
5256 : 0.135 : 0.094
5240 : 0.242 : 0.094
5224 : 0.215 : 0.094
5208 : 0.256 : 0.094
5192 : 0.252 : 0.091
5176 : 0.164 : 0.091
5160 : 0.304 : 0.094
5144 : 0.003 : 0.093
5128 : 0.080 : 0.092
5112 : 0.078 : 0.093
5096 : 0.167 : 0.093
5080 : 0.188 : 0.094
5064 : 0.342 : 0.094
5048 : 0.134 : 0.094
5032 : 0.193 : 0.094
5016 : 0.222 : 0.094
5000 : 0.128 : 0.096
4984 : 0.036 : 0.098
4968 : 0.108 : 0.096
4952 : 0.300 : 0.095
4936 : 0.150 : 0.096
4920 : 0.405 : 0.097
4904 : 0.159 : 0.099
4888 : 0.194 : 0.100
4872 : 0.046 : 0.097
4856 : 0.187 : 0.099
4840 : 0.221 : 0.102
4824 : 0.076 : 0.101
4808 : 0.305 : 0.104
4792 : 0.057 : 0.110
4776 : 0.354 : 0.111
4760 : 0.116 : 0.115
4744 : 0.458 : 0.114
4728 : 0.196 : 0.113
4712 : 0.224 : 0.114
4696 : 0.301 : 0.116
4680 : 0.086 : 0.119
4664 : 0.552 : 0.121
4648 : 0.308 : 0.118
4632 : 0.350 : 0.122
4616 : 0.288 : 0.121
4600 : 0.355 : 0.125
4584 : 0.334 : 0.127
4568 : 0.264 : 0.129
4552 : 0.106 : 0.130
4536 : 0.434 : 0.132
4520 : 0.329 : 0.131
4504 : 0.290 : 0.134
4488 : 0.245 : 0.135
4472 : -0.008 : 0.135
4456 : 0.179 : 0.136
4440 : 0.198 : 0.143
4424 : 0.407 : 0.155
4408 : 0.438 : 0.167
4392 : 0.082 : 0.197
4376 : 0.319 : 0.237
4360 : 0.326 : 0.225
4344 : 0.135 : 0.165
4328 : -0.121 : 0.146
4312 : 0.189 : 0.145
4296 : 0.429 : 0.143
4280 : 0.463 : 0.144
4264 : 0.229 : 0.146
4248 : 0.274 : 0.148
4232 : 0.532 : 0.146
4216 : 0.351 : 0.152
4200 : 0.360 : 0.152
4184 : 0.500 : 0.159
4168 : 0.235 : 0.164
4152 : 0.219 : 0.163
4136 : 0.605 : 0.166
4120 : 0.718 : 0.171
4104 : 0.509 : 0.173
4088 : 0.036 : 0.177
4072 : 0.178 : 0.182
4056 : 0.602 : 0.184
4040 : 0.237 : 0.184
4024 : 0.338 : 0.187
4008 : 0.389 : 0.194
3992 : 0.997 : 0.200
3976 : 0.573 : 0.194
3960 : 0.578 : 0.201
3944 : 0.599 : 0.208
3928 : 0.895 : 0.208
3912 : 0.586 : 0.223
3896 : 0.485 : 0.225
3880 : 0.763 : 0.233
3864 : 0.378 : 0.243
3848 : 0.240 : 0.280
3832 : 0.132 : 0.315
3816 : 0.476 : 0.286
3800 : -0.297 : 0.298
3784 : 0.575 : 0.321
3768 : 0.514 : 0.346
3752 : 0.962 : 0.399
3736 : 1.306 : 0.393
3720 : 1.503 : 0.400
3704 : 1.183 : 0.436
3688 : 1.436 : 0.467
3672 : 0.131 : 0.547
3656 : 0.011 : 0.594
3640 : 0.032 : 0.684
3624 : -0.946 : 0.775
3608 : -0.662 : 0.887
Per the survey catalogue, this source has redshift 1.490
